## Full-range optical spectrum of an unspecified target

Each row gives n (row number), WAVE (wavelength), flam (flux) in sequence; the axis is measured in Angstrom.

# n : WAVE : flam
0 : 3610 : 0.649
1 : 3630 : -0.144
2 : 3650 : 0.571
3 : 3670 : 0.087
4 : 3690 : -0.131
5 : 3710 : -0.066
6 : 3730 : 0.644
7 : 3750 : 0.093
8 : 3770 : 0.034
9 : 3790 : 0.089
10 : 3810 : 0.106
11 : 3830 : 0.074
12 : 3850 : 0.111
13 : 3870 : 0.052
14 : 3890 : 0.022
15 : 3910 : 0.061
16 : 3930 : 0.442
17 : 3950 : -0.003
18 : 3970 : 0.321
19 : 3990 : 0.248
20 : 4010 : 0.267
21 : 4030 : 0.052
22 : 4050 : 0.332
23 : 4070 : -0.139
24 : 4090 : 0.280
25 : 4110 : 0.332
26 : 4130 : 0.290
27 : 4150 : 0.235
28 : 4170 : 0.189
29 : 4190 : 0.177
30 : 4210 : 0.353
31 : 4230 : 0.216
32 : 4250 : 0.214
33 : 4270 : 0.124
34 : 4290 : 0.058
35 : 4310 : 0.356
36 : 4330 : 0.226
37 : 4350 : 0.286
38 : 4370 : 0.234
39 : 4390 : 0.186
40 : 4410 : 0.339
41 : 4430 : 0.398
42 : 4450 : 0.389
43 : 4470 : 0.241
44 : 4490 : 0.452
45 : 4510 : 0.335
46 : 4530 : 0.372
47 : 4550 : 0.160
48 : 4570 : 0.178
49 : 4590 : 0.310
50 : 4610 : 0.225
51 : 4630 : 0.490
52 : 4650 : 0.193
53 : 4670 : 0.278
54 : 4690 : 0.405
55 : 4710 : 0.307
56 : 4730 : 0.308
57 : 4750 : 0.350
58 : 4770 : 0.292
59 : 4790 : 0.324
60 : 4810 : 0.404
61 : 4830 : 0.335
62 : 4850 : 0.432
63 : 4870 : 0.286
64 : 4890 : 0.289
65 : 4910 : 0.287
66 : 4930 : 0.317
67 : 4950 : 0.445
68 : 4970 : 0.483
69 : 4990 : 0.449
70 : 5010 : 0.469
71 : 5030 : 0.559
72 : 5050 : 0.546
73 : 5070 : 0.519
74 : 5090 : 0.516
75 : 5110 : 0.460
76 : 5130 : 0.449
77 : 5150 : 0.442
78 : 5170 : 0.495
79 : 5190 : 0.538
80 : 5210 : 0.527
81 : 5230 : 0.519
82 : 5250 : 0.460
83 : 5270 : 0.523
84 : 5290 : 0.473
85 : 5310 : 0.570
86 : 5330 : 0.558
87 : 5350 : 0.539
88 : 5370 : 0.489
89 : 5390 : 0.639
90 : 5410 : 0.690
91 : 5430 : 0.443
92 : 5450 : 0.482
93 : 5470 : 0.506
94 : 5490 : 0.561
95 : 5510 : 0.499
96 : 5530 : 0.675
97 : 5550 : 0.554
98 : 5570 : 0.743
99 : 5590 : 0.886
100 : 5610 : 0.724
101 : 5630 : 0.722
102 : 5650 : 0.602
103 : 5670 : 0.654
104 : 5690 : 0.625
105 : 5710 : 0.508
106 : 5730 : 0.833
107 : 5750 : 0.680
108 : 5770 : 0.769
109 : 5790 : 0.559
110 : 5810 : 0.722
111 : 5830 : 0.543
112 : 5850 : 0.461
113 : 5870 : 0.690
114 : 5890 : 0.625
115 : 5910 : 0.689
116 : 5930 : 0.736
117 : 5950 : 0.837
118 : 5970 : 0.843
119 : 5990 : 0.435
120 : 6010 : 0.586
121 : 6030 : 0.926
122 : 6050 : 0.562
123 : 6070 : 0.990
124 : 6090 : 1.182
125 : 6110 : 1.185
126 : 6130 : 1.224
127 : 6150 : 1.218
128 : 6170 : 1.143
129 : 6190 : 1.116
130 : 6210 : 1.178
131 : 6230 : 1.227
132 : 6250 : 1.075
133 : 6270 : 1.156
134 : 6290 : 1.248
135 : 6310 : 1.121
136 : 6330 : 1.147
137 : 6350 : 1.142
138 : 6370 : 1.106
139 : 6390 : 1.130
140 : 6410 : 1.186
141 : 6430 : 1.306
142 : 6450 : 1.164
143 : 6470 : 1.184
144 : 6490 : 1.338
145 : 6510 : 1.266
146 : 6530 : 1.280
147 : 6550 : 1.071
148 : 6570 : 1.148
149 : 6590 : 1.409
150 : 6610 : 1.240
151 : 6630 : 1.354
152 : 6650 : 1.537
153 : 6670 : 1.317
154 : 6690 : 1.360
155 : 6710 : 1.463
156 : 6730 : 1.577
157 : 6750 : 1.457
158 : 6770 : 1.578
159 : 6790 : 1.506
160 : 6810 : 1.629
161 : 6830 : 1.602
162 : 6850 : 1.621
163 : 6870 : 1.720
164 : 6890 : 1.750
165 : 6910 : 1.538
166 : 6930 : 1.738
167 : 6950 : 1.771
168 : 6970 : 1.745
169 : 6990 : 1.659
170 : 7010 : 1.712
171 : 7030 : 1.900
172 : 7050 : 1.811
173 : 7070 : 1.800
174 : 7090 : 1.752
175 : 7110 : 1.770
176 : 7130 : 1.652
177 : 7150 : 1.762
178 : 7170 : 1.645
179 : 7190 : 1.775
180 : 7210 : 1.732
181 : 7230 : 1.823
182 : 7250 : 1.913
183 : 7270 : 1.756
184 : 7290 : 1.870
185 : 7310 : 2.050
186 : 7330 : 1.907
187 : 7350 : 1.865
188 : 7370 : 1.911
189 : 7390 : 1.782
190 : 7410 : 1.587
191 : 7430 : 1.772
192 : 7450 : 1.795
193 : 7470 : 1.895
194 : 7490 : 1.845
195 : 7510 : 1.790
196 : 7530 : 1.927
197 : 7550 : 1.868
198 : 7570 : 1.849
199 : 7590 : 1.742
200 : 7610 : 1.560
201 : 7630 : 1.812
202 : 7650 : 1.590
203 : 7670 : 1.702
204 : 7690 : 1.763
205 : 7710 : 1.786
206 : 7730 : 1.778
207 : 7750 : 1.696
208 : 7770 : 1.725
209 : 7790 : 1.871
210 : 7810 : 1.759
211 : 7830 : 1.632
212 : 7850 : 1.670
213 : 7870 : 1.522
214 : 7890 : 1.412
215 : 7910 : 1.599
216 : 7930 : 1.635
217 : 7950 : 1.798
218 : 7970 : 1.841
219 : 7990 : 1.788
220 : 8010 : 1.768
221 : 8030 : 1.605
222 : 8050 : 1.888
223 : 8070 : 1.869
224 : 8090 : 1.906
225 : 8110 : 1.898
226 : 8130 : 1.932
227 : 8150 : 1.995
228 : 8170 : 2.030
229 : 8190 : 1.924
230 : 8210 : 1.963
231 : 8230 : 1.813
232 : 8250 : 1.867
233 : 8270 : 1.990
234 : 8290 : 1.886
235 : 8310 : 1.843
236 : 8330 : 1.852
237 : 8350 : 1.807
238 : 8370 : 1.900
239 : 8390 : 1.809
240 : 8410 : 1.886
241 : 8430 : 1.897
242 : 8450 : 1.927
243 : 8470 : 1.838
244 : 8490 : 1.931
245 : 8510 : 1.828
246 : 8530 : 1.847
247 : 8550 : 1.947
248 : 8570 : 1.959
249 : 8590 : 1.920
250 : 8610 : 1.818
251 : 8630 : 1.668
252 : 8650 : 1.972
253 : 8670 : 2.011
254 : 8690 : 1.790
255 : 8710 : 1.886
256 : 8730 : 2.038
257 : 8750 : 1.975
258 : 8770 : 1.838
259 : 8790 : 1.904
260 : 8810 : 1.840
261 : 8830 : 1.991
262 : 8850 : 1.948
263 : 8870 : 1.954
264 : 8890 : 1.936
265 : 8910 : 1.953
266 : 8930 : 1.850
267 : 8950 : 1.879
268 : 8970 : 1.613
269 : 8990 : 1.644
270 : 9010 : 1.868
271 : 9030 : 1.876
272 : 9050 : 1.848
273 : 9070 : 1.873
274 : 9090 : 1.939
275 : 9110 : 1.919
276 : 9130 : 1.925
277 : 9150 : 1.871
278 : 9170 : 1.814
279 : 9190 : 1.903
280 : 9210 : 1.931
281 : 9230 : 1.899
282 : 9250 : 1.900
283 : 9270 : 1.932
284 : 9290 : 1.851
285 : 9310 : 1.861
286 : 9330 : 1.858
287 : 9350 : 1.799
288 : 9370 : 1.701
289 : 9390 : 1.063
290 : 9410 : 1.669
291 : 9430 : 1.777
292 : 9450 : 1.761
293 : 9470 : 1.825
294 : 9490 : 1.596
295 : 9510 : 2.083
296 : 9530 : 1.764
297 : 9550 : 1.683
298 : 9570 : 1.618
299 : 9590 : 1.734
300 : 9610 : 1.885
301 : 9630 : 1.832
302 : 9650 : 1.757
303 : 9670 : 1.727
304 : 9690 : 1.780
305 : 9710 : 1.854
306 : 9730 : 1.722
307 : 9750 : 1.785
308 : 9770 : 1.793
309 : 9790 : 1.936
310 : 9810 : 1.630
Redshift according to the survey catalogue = 0.52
